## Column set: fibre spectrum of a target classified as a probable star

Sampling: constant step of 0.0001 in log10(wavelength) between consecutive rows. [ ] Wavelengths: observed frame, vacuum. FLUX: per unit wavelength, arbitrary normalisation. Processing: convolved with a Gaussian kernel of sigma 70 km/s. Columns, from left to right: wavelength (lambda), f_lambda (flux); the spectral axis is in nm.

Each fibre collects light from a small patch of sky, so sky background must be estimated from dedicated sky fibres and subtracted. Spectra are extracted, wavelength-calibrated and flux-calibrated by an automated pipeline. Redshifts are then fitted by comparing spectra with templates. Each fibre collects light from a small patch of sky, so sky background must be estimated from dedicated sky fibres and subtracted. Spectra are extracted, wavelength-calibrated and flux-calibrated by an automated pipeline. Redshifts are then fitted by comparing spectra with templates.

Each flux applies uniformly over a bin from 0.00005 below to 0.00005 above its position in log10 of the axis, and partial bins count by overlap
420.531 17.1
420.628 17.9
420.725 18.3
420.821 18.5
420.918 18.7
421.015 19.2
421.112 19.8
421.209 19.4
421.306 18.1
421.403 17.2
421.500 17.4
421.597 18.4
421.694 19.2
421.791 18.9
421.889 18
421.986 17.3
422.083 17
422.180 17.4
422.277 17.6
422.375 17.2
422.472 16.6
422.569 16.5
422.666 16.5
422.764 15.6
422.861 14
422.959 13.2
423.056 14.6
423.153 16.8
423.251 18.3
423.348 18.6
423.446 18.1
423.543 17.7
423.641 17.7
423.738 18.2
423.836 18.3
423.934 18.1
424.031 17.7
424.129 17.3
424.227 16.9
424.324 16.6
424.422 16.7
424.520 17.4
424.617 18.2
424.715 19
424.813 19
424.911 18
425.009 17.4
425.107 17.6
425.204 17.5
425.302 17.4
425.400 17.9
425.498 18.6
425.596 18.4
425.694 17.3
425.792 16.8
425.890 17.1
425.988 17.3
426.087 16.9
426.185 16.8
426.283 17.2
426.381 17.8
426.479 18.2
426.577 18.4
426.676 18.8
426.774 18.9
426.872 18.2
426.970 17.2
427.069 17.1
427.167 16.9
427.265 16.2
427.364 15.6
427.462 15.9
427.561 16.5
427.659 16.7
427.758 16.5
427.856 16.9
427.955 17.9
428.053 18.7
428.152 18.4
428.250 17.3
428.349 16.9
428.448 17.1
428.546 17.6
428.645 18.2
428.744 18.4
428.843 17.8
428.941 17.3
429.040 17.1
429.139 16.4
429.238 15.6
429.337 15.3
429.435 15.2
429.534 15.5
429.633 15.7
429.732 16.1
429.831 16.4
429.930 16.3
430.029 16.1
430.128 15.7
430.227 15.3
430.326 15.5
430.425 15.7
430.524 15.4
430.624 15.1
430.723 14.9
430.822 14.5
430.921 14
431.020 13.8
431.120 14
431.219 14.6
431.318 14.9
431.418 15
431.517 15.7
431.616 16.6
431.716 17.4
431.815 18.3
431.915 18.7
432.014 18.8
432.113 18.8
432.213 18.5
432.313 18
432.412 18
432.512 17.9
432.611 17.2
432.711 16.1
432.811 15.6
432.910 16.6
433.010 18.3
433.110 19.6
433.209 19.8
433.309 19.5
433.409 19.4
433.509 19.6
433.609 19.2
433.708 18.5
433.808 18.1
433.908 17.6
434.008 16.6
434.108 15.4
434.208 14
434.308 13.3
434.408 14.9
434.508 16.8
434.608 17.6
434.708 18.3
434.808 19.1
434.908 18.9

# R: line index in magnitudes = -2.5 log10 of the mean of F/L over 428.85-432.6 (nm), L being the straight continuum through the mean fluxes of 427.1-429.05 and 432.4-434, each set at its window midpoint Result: 0.10 mag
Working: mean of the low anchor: 17.2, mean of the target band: 16.2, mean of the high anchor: 18.2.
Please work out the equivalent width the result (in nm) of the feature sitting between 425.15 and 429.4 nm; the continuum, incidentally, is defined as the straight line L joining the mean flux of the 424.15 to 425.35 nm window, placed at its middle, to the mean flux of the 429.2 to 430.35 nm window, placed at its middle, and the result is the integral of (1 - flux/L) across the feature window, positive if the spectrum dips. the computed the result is -0.16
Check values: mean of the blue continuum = 17.6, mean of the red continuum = 15.7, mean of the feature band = 17.3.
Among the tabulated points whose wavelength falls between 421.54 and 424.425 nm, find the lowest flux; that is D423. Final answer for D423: 13.2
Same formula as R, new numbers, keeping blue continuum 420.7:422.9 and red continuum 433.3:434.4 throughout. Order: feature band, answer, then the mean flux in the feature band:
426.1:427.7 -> 0.01 mag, 17.3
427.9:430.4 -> 0.04 mag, 16.7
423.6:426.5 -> 0.00 mag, 17.6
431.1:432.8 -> 0.02 mag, 17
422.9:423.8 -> 0.04 mag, 17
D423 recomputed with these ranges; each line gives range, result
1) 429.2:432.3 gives 13.8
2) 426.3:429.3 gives 15.6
